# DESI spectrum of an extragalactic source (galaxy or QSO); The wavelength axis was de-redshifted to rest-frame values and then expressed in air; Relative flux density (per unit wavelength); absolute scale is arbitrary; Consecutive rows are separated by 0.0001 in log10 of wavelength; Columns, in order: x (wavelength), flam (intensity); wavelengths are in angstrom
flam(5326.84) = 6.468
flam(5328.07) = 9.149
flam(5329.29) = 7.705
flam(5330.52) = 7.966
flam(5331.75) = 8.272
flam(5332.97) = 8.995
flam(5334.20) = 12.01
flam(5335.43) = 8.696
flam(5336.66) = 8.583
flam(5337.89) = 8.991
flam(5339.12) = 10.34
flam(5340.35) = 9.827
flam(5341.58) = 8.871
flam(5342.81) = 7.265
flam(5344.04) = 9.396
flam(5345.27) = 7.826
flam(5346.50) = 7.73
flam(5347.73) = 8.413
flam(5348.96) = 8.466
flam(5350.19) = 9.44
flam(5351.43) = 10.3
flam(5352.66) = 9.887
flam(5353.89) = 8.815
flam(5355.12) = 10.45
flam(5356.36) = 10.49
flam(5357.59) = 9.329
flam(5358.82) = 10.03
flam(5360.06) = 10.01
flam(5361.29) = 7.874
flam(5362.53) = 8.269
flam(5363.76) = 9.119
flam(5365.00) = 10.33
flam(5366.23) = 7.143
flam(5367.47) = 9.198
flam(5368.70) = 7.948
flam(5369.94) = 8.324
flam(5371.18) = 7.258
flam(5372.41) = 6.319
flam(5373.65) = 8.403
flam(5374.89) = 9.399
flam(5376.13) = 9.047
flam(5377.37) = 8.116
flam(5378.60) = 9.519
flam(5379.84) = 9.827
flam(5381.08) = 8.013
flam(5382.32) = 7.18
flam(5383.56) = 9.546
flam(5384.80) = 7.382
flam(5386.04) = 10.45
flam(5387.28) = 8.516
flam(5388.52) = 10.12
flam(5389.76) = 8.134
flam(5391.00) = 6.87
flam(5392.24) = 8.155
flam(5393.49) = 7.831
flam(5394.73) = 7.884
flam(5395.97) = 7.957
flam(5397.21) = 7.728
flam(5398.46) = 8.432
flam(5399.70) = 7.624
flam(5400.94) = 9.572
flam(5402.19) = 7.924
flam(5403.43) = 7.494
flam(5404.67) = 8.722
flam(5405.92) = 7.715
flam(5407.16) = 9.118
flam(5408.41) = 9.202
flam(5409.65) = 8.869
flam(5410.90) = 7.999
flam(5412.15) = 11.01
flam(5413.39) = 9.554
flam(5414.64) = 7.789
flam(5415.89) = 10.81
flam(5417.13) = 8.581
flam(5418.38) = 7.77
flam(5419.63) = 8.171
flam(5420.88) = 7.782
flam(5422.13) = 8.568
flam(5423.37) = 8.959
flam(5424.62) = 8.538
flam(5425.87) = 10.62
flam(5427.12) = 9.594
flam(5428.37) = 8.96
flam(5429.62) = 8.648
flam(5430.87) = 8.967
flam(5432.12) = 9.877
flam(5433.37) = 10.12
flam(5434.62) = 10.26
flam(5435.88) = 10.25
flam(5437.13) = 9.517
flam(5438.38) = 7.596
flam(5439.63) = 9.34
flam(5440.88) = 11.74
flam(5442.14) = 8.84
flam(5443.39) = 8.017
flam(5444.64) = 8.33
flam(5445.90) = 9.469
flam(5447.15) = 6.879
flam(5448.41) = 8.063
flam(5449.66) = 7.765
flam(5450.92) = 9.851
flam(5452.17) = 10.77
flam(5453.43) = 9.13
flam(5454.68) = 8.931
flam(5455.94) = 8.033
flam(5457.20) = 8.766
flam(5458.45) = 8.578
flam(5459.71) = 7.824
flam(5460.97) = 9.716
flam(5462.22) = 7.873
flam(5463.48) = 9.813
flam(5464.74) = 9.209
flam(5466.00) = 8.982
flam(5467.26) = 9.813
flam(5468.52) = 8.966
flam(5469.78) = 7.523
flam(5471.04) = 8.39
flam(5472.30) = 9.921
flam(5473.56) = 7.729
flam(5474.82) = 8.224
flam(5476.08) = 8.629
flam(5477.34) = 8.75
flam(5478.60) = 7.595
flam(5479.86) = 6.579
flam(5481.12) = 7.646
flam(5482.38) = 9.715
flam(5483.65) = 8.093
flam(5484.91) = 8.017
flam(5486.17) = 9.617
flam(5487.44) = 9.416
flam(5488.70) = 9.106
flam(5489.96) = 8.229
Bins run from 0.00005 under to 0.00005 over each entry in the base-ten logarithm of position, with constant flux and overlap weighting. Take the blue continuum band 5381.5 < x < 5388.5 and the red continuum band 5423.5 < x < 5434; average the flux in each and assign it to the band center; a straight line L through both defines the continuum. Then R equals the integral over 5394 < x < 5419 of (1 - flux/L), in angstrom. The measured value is 1.3 angstrom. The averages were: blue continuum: 8.73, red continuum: 9.4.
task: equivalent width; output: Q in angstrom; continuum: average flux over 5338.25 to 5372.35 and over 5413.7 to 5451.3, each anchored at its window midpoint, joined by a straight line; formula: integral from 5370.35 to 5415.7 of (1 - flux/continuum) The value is 2.4 angstrom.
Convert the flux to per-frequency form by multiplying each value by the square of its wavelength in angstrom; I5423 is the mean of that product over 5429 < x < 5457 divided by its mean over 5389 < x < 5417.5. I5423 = 1.09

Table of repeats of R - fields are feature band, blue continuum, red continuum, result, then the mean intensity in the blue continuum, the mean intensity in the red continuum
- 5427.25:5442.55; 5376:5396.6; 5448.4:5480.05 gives -1.58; 8.49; 8.71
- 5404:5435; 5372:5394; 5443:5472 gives -1.48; 8.51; 8.74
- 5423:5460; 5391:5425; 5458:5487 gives -2.41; 8.48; 8.58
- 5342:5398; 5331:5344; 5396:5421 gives 1.60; 9.18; 8.59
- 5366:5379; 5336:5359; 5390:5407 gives 0.53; 9.17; 8.03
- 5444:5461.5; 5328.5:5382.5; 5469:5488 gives -0.47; 8.86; 8.39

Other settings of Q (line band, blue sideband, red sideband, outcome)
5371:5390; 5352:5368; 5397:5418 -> 0.9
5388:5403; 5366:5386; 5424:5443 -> 1.0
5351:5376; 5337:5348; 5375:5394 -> -0.7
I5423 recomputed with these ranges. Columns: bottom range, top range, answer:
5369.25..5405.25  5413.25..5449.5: 1.10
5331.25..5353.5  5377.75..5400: 0.94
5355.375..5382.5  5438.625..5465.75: 1.05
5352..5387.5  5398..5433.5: 1.02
